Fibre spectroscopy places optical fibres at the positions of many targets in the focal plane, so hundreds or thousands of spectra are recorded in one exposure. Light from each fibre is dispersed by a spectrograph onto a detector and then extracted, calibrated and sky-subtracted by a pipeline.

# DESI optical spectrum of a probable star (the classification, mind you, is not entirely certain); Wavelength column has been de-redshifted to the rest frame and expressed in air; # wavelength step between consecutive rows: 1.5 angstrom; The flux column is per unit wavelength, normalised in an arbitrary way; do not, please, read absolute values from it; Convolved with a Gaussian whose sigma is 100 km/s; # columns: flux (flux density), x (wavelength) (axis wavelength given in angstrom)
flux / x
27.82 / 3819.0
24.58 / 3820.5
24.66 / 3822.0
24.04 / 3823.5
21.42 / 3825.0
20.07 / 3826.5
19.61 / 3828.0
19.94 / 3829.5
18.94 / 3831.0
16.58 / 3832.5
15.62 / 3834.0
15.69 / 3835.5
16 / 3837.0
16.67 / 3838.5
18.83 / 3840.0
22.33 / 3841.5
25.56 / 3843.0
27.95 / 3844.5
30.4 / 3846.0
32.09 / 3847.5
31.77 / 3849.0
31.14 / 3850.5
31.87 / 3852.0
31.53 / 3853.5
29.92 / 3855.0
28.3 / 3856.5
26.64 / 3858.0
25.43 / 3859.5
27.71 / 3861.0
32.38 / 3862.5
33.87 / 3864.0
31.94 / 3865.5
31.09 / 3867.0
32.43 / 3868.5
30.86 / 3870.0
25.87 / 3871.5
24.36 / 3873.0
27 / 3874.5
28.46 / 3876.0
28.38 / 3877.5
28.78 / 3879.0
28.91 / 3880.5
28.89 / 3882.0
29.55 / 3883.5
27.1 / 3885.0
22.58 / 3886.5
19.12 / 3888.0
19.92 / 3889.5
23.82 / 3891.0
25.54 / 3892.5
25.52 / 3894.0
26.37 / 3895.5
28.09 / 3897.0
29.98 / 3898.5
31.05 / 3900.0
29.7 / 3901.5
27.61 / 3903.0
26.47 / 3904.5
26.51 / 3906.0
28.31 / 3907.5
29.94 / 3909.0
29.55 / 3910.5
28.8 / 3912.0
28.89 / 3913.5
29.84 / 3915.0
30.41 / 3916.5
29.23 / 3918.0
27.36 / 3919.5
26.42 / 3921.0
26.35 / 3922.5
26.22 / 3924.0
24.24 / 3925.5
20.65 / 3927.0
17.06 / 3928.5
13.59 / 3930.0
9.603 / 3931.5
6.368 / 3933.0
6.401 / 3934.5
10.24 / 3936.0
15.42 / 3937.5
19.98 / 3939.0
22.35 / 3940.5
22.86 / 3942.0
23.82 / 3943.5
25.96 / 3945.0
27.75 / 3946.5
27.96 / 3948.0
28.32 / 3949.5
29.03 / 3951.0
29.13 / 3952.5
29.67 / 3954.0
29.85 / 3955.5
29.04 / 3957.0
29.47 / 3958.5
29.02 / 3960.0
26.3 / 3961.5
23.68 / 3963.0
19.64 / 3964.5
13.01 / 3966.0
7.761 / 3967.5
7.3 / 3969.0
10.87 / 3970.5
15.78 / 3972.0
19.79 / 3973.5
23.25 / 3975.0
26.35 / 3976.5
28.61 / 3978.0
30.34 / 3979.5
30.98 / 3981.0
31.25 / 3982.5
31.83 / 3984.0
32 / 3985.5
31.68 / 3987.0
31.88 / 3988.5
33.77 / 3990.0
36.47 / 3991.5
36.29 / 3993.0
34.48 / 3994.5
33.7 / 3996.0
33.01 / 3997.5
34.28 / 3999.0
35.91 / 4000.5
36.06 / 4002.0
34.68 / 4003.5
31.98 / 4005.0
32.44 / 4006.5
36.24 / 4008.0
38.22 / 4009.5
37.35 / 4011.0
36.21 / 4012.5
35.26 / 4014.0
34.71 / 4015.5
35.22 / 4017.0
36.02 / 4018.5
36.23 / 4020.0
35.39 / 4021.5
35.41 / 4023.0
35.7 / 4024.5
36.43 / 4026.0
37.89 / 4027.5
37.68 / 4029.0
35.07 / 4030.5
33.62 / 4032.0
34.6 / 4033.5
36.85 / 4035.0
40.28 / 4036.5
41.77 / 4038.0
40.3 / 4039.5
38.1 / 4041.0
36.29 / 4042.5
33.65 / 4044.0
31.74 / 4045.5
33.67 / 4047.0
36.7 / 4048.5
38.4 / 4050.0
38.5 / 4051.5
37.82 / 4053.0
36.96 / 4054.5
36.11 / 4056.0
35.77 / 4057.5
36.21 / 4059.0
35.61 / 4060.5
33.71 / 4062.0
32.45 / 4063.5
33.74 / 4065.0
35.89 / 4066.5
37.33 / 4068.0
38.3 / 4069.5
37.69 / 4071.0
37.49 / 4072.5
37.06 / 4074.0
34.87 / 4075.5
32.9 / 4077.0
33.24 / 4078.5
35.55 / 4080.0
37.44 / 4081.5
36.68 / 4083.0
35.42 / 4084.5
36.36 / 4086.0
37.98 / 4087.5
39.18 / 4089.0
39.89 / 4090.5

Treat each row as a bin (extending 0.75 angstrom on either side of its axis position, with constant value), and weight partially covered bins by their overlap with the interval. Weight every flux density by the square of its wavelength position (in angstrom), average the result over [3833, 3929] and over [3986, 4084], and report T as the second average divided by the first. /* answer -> 1.44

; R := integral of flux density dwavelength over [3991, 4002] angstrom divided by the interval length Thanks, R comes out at 34.9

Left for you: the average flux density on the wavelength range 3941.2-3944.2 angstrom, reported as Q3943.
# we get 23.3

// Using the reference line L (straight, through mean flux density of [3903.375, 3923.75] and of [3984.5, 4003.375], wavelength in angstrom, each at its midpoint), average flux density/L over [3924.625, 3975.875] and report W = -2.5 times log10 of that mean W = 0.45 mag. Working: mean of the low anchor 28.2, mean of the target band 20.5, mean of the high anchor 34.1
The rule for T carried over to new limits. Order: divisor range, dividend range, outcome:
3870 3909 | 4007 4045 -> 1.46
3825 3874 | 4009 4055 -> 1.56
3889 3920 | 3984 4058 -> 1.36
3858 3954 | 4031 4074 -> 1.54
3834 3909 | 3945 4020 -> 1.15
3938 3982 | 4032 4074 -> 1.61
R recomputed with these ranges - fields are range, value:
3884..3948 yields 23.8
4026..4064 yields 36.4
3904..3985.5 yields 23.6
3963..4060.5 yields 32.5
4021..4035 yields 35.8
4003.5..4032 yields 35.7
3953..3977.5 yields 21.5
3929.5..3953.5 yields 20.1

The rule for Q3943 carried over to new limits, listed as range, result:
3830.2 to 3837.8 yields 16.6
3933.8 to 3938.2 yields 10.7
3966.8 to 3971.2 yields 8.63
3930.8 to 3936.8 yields 8.2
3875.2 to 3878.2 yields 28.4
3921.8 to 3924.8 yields 26.2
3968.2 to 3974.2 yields 13.3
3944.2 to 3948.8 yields 27.2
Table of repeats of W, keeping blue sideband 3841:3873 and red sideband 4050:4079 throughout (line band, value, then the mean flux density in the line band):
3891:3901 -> 0.12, 27.5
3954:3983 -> 0.40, 22.9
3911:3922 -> 0.10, 28.7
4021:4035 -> -0.03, 35.8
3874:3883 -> 0.06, 28.5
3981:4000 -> 0.01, 33.3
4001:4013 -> -0.04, 35.4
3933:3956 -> 0.39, 22.6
